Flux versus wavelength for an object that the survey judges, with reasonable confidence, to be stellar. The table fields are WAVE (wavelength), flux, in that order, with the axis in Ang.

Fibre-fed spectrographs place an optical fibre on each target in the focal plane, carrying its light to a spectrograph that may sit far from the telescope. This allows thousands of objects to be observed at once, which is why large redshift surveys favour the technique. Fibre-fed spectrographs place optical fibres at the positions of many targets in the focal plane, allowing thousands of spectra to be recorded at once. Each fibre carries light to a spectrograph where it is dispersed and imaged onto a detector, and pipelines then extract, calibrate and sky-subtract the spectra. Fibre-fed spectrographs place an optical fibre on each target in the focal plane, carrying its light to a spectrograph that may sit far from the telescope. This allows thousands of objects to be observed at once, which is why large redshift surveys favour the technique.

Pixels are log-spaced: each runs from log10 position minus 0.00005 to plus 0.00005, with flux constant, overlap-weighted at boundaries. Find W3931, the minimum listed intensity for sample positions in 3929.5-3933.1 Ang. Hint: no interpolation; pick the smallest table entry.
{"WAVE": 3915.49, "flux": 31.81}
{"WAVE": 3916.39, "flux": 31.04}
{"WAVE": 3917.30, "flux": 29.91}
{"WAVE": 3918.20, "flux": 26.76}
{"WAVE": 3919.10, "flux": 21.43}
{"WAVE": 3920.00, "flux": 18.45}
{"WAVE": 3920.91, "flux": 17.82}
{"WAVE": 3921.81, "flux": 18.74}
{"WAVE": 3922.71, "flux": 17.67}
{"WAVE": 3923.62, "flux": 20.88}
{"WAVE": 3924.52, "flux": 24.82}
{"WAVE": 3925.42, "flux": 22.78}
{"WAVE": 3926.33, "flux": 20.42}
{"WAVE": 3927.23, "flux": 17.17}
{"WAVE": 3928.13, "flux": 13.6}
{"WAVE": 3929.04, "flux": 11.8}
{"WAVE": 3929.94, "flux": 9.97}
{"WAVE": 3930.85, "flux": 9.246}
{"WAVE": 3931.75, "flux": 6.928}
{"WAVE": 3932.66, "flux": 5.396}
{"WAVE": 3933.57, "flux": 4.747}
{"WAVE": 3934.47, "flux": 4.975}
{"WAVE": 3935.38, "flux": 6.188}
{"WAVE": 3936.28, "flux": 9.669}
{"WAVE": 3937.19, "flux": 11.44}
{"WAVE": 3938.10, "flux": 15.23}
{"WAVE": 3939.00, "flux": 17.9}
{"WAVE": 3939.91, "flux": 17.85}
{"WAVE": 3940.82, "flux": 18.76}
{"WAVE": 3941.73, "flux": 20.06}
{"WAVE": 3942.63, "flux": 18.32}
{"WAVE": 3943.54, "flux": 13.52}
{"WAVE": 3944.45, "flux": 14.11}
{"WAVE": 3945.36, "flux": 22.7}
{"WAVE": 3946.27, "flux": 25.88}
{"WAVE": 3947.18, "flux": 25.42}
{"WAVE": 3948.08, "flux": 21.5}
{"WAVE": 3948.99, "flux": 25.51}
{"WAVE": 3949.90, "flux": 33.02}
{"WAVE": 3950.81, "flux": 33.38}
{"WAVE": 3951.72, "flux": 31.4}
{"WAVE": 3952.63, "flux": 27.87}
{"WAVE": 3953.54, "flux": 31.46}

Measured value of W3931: 5.396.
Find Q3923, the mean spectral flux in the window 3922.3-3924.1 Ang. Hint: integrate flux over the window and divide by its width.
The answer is 19.4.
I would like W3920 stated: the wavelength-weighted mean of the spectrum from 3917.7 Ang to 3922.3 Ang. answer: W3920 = 20.7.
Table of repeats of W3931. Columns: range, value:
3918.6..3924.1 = 17.67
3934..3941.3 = 4.975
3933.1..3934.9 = 4.747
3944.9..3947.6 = 22.7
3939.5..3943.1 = 17.85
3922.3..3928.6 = 13.6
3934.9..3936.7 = 6.188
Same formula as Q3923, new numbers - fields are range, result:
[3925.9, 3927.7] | 18.8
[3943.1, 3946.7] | 19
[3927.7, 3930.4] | 11.7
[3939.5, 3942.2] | 18.9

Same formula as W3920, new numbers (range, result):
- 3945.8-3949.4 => 24.6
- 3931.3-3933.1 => 6.16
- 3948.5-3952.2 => 30.7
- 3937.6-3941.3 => 17.4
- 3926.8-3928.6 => 15.3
